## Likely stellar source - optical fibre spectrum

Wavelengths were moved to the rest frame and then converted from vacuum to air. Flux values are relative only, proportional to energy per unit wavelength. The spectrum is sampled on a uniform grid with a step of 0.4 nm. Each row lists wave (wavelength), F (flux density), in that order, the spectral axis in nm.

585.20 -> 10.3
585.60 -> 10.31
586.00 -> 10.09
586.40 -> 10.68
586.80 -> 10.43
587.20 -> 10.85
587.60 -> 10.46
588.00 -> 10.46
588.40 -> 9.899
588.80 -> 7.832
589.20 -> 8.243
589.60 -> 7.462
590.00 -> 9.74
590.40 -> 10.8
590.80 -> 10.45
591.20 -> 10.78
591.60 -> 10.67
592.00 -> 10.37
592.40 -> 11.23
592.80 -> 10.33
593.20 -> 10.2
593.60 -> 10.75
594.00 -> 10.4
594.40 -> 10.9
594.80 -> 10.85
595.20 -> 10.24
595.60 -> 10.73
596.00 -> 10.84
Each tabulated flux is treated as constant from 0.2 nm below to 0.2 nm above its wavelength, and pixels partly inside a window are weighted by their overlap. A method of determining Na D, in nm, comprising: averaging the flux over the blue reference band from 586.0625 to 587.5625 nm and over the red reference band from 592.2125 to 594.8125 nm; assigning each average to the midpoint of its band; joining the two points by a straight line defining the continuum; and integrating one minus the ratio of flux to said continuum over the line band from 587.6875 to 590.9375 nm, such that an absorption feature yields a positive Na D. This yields 0.38 nm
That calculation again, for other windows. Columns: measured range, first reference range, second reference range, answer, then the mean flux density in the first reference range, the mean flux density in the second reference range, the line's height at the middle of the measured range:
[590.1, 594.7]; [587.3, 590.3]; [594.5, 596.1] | -0.26 nm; 9.27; 10.7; 10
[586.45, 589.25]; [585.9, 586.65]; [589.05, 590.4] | -0.04 nm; 10.4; 8.83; 9.7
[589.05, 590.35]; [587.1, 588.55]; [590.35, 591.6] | 0.22 nm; 10.4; 10.7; 10.6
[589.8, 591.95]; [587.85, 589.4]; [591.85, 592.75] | -0.08 nm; 9.06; 10.7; 10.1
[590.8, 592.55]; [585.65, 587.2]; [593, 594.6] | -0.03 nm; 10.4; 10.6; 10.5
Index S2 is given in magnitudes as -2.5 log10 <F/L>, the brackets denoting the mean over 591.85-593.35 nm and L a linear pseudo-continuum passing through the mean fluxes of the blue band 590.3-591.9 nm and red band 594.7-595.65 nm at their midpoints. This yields 0.007 mag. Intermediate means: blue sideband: 10.6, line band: 10.5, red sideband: 10.6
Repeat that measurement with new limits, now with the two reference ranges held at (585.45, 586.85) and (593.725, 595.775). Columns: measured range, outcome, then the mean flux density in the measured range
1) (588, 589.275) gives 0.164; 8.98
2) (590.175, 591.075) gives -0.011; 10.6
